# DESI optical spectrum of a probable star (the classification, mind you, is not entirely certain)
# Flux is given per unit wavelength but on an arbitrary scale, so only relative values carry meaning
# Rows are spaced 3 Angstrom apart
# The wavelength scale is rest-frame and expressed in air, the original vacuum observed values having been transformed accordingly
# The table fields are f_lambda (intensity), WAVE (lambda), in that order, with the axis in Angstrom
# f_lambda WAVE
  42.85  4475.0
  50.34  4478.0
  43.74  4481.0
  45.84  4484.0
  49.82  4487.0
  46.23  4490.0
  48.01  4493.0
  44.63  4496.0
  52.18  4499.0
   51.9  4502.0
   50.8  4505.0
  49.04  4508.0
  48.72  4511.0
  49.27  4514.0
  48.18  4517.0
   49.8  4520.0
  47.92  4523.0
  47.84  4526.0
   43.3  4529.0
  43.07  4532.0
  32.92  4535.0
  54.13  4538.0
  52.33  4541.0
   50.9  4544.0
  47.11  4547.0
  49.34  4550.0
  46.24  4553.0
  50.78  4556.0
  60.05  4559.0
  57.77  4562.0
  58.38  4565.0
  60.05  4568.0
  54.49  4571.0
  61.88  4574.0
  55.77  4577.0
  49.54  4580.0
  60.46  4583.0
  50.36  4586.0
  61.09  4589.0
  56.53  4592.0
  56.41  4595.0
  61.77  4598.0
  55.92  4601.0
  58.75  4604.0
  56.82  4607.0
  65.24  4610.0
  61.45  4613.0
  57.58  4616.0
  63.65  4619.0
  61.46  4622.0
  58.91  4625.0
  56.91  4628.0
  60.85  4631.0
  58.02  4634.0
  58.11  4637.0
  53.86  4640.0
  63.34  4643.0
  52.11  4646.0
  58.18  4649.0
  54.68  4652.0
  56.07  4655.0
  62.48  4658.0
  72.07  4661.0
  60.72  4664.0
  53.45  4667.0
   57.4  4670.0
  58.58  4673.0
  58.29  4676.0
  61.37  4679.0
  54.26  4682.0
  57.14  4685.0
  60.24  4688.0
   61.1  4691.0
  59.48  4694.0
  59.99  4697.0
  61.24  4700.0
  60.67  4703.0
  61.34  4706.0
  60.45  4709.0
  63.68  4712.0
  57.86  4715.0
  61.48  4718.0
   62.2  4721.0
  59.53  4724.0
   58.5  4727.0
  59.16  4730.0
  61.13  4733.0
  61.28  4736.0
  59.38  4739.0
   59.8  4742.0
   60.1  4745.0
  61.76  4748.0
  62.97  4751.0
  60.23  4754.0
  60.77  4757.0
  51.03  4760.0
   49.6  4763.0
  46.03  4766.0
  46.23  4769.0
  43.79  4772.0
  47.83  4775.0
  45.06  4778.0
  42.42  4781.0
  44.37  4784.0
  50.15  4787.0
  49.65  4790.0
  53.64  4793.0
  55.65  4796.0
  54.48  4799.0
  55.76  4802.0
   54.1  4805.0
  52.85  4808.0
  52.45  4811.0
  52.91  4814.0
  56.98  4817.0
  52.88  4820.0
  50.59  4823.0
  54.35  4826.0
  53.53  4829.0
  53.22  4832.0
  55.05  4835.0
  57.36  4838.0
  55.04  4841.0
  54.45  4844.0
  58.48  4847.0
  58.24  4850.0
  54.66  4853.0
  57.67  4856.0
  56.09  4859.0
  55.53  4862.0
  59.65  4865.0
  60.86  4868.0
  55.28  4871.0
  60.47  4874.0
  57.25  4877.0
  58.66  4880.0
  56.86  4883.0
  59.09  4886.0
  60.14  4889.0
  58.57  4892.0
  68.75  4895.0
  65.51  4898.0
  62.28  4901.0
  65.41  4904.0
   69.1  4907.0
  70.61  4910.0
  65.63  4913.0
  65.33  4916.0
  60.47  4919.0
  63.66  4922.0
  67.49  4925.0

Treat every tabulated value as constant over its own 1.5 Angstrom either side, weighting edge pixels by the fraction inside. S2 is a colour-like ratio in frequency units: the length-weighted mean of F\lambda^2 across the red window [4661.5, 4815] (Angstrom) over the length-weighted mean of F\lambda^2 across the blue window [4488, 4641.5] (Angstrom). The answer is 1.1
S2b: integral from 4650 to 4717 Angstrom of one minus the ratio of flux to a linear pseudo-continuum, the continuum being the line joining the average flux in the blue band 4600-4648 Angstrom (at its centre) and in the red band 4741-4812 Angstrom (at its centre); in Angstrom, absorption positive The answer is -3.9 Angstrom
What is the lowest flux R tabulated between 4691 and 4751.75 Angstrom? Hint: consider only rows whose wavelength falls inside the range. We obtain 57.86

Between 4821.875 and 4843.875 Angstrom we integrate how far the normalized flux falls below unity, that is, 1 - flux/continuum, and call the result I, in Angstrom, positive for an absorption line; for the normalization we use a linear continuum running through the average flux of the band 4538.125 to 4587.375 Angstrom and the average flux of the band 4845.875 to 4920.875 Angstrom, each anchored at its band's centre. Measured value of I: 2.0 Angstrom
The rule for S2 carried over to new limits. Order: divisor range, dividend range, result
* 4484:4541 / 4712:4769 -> 1.35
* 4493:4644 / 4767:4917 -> 1.17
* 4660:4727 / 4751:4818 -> 0.89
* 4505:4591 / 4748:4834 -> 1.12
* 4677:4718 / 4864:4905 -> 1.09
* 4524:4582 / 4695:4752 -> 1.27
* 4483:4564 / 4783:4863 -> 1.26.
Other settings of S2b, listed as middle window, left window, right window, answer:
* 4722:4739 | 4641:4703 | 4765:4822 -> -1.55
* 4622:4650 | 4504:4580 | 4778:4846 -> -3.57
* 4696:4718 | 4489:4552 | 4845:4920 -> -2.51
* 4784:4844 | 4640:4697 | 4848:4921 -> 6.72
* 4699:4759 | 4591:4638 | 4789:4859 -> -4.08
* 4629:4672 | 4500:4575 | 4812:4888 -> -4.93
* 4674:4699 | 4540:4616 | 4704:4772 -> -0.70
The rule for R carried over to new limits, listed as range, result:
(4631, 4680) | 52.11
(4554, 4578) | 50.78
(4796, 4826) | 50.59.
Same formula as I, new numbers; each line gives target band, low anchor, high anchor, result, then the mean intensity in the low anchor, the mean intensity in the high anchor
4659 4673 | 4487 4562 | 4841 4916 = -1.9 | 48.7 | 60.4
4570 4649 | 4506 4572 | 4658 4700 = -4.7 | 50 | 59.7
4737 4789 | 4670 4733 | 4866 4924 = 6.9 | 59.8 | 62.3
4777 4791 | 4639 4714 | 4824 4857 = 2.6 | 59.3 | 55.5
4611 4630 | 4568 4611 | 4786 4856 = -1.0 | 57.5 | 54.3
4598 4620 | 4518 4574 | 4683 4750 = -2.3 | 50.6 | 60.3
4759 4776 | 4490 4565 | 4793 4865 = 2.0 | 49.1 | 55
